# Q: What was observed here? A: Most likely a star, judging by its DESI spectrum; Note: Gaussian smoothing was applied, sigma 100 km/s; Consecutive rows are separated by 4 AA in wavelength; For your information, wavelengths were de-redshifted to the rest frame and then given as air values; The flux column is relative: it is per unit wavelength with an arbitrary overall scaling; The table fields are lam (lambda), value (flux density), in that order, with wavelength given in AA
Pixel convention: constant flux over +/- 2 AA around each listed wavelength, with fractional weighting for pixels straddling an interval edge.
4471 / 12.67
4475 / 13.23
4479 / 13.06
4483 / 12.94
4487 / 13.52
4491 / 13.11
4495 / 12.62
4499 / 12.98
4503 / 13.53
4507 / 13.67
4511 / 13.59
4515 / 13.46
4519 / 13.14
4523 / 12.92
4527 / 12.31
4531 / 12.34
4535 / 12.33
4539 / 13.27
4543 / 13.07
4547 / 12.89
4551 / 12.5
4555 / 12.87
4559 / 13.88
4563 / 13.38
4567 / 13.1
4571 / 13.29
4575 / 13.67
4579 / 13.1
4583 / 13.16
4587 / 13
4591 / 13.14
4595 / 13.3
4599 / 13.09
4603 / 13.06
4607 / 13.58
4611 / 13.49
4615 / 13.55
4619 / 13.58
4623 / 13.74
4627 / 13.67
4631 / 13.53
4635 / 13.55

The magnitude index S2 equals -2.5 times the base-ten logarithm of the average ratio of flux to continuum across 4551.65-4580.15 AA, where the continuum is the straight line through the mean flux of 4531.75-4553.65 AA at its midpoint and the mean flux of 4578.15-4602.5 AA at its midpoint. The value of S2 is -0.03 mag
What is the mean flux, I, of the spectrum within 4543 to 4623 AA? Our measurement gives 13.3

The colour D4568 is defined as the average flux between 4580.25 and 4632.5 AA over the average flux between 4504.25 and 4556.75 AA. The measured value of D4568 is 1.0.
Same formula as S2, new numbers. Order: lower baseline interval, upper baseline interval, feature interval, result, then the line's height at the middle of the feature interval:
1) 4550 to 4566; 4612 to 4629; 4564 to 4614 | 0.01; 13.4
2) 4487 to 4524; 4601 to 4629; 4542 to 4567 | 0.02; 13.4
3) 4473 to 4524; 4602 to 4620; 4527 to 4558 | 0.05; 13.3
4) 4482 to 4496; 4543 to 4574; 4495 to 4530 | 0.00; 13.1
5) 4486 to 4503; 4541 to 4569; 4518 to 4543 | 0.03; 13.1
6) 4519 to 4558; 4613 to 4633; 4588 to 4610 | 0.01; 13.4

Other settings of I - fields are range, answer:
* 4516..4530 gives 12.8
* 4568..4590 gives 13.2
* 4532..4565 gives 13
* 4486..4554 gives 13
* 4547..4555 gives 12.7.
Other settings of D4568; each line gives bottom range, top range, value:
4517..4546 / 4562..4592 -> 1.04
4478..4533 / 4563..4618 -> 1.01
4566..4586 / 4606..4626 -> 1.03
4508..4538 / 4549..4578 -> 1.03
